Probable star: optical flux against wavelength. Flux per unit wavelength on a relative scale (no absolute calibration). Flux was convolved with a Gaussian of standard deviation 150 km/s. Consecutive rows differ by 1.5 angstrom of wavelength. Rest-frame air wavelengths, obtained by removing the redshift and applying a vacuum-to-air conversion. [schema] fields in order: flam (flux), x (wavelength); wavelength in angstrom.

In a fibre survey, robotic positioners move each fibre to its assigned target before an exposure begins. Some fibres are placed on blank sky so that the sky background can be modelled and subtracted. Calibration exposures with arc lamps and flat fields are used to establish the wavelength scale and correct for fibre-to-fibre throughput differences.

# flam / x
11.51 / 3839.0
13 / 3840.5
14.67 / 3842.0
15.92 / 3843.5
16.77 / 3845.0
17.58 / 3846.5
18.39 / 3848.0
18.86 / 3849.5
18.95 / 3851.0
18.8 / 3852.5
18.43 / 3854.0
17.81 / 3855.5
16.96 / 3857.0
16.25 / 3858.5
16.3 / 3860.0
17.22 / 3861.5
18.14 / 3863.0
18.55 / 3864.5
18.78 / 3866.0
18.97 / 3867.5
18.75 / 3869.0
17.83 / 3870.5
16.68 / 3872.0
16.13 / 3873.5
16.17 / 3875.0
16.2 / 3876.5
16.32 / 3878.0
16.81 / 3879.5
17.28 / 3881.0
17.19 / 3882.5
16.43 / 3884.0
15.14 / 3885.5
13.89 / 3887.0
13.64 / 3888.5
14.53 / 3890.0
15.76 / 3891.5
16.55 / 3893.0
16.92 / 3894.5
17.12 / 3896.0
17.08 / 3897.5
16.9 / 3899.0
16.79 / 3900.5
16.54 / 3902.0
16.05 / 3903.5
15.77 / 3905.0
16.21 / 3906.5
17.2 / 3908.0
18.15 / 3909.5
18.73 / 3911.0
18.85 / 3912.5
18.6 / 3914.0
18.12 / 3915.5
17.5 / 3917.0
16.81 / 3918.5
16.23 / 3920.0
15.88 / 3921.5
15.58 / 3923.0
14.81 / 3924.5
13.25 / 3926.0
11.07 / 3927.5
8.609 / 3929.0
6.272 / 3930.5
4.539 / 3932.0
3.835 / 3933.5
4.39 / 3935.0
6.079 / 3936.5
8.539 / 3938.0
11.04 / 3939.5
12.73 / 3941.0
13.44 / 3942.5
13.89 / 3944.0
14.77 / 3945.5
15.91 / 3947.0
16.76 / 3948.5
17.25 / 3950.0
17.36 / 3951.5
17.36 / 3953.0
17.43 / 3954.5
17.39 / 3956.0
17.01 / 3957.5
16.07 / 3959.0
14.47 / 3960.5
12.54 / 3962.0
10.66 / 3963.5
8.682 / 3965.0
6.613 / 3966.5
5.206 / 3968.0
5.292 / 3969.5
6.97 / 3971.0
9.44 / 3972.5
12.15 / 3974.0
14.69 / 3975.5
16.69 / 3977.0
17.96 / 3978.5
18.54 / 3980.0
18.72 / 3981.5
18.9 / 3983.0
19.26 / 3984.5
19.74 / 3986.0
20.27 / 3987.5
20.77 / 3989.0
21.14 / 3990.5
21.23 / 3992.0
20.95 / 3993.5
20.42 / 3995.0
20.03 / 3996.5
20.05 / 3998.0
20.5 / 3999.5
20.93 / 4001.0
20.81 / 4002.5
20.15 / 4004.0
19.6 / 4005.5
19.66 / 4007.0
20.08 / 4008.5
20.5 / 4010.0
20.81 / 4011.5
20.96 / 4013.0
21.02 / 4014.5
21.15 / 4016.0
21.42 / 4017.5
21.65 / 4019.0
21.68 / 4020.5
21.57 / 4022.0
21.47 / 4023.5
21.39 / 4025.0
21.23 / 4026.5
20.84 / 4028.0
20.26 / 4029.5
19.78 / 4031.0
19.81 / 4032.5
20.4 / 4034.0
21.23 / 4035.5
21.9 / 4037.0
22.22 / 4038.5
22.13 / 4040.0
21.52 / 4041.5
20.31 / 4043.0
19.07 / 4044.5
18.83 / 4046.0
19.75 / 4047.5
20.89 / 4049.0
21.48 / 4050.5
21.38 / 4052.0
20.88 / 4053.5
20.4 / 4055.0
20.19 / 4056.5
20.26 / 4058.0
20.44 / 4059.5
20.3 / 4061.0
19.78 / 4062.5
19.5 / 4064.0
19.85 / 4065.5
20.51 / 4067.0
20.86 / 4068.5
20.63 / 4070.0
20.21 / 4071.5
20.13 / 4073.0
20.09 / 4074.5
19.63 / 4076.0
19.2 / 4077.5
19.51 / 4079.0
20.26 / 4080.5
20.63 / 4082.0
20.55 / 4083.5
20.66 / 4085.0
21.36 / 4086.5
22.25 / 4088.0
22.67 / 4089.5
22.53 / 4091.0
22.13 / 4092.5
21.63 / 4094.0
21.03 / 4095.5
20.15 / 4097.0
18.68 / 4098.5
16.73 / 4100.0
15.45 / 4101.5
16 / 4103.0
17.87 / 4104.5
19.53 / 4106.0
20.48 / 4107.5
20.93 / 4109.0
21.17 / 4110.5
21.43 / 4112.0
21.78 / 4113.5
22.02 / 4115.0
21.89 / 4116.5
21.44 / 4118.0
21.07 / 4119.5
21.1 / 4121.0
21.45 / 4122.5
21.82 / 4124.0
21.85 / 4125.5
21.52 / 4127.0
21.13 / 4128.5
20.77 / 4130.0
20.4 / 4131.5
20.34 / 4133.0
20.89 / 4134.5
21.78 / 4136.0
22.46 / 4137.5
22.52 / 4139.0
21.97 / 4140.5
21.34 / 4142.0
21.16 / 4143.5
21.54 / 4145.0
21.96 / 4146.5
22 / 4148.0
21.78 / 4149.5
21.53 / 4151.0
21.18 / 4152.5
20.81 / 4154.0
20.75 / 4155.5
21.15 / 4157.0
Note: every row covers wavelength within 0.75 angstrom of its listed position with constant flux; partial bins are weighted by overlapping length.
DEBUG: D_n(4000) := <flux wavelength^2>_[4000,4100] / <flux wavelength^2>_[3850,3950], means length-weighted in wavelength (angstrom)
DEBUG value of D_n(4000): 1.5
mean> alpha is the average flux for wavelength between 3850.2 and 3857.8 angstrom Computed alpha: 18.2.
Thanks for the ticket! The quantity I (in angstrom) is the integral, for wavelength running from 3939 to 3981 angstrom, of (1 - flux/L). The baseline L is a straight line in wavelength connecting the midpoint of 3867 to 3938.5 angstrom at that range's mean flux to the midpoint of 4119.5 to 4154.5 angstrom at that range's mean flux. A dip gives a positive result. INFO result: 7.5 angstrom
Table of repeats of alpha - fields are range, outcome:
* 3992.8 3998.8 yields 20.4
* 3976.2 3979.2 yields 17.3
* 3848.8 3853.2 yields 18.9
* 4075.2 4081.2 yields 19.6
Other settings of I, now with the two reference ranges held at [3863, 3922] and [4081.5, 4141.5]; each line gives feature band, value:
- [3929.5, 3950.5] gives 8.5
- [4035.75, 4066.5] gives -1.3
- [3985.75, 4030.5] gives -4.3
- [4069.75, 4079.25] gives 0.1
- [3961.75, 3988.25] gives 7.1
